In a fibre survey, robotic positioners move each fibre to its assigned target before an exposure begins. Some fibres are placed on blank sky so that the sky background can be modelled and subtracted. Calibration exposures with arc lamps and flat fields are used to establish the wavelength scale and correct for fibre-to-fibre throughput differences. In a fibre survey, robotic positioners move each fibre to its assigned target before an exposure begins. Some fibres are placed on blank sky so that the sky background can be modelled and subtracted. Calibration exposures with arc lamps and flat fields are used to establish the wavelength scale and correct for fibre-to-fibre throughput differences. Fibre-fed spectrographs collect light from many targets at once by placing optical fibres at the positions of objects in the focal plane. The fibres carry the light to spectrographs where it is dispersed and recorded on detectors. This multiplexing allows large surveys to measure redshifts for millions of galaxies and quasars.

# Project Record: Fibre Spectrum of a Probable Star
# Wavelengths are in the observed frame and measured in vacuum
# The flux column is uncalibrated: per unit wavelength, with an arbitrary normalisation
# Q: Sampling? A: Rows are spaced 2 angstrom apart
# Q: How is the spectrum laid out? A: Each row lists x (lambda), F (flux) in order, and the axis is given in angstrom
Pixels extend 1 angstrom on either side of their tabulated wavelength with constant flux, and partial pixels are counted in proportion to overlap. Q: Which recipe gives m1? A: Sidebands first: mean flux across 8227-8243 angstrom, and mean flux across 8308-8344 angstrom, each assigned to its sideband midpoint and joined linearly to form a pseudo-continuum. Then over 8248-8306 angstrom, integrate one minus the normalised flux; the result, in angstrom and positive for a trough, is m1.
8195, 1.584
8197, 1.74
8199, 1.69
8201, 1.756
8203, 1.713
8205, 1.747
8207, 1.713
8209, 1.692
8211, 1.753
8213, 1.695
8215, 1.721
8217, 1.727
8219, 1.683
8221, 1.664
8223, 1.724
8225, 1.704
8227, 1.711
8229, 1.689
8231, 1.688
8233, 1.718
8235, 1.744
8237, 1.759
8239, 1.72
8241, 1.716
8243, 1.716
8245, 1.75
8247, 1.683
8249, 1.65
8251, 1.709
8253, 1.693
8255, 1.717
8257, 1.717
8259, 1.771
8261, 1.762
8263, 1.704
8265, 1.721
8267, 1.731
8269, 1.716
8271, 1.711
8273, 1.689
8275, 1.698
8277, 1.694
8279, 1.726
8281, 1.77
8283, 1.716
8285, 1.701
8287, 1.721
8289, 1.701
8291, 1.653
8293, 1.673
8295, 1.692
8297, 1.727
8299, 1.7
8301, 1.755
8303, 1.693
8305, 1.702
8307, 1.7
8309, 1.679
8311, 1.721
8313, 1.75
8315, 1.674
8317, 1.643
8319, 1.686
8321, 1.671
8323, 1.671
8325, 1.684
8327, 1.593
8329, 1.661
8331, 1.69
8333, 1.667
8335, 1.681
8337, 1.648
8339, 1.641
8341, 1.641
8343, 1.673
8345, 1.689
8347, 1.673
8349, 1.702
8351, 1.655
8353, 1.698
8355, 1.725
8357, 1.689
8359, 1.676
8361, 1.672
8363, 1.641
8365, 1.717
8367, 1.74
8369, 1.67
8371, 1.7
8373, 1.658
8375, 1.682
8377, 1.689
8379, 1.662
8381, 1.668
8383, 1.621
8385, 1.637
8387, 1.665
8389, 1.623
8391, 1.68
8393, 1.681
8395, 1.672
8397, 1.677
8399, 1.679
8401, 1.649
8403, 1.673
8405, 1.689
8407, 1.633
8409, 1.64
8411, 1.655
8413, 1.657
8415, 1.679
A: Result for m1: -0.5 angstrom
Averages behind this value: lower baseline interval 1.72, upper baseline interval 1.67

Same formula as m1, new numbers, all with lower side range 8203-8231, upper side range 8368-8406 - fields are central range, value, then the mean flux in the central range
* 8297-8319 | -0.2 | 1.7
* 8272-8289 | -0.2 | 1.71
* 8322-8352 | 0.3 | 1.66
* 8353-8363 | -0.1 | 1.69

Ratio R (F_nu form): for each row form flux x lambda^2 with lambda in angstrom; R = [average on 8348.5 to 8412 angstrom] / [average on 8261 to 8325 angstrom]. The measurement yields 1.0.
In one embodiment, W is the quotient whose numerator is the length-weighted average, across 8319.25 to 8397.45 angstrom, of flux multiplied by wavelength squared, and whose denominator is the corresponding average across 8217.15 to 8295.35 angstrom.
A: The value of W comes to 1.00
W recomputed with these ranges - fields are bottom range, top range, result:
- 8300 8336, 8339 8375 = 1.01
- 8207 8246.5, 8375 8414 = 1.01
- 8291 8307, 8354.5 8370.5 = 1.01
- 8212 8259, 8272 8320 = 1.01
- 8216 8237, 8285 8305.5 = 1.01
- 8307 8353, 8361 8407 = 1.01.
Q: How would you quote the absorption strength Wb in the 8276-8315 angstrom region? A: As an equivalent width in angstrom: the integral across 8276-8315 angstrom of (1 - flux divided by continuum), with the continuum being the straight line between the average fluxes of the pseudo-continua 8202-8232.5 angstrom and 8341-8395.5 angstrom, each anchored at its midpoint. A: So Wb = -0.4 angstrom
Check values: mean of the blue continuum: 1.71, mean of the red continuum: 1.68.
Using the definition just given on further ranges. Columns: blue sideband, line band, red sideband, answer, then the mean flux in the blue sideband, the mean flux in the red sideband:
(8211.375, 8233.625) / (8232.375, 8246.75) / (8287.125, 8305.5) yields -0.2 angstrom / 1.7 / 1.7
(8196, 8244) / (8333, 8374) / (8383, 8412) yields -0.1 angstrom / 1.72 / 1.66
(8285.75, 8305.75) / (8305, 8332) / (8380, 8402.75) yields 0.2 angstrom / 1.7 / 1.66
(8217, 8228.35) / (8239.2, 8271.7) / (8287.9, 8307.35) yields -0.3 angstrom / 1.7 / 1.7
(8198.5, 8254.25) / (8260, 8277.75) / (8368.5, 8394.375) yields -0.2 angstrom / 1.71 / 1.66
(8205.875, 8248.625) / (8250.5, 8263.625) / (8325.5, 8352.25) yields -0.2 angstrom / 1.71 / 1.66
